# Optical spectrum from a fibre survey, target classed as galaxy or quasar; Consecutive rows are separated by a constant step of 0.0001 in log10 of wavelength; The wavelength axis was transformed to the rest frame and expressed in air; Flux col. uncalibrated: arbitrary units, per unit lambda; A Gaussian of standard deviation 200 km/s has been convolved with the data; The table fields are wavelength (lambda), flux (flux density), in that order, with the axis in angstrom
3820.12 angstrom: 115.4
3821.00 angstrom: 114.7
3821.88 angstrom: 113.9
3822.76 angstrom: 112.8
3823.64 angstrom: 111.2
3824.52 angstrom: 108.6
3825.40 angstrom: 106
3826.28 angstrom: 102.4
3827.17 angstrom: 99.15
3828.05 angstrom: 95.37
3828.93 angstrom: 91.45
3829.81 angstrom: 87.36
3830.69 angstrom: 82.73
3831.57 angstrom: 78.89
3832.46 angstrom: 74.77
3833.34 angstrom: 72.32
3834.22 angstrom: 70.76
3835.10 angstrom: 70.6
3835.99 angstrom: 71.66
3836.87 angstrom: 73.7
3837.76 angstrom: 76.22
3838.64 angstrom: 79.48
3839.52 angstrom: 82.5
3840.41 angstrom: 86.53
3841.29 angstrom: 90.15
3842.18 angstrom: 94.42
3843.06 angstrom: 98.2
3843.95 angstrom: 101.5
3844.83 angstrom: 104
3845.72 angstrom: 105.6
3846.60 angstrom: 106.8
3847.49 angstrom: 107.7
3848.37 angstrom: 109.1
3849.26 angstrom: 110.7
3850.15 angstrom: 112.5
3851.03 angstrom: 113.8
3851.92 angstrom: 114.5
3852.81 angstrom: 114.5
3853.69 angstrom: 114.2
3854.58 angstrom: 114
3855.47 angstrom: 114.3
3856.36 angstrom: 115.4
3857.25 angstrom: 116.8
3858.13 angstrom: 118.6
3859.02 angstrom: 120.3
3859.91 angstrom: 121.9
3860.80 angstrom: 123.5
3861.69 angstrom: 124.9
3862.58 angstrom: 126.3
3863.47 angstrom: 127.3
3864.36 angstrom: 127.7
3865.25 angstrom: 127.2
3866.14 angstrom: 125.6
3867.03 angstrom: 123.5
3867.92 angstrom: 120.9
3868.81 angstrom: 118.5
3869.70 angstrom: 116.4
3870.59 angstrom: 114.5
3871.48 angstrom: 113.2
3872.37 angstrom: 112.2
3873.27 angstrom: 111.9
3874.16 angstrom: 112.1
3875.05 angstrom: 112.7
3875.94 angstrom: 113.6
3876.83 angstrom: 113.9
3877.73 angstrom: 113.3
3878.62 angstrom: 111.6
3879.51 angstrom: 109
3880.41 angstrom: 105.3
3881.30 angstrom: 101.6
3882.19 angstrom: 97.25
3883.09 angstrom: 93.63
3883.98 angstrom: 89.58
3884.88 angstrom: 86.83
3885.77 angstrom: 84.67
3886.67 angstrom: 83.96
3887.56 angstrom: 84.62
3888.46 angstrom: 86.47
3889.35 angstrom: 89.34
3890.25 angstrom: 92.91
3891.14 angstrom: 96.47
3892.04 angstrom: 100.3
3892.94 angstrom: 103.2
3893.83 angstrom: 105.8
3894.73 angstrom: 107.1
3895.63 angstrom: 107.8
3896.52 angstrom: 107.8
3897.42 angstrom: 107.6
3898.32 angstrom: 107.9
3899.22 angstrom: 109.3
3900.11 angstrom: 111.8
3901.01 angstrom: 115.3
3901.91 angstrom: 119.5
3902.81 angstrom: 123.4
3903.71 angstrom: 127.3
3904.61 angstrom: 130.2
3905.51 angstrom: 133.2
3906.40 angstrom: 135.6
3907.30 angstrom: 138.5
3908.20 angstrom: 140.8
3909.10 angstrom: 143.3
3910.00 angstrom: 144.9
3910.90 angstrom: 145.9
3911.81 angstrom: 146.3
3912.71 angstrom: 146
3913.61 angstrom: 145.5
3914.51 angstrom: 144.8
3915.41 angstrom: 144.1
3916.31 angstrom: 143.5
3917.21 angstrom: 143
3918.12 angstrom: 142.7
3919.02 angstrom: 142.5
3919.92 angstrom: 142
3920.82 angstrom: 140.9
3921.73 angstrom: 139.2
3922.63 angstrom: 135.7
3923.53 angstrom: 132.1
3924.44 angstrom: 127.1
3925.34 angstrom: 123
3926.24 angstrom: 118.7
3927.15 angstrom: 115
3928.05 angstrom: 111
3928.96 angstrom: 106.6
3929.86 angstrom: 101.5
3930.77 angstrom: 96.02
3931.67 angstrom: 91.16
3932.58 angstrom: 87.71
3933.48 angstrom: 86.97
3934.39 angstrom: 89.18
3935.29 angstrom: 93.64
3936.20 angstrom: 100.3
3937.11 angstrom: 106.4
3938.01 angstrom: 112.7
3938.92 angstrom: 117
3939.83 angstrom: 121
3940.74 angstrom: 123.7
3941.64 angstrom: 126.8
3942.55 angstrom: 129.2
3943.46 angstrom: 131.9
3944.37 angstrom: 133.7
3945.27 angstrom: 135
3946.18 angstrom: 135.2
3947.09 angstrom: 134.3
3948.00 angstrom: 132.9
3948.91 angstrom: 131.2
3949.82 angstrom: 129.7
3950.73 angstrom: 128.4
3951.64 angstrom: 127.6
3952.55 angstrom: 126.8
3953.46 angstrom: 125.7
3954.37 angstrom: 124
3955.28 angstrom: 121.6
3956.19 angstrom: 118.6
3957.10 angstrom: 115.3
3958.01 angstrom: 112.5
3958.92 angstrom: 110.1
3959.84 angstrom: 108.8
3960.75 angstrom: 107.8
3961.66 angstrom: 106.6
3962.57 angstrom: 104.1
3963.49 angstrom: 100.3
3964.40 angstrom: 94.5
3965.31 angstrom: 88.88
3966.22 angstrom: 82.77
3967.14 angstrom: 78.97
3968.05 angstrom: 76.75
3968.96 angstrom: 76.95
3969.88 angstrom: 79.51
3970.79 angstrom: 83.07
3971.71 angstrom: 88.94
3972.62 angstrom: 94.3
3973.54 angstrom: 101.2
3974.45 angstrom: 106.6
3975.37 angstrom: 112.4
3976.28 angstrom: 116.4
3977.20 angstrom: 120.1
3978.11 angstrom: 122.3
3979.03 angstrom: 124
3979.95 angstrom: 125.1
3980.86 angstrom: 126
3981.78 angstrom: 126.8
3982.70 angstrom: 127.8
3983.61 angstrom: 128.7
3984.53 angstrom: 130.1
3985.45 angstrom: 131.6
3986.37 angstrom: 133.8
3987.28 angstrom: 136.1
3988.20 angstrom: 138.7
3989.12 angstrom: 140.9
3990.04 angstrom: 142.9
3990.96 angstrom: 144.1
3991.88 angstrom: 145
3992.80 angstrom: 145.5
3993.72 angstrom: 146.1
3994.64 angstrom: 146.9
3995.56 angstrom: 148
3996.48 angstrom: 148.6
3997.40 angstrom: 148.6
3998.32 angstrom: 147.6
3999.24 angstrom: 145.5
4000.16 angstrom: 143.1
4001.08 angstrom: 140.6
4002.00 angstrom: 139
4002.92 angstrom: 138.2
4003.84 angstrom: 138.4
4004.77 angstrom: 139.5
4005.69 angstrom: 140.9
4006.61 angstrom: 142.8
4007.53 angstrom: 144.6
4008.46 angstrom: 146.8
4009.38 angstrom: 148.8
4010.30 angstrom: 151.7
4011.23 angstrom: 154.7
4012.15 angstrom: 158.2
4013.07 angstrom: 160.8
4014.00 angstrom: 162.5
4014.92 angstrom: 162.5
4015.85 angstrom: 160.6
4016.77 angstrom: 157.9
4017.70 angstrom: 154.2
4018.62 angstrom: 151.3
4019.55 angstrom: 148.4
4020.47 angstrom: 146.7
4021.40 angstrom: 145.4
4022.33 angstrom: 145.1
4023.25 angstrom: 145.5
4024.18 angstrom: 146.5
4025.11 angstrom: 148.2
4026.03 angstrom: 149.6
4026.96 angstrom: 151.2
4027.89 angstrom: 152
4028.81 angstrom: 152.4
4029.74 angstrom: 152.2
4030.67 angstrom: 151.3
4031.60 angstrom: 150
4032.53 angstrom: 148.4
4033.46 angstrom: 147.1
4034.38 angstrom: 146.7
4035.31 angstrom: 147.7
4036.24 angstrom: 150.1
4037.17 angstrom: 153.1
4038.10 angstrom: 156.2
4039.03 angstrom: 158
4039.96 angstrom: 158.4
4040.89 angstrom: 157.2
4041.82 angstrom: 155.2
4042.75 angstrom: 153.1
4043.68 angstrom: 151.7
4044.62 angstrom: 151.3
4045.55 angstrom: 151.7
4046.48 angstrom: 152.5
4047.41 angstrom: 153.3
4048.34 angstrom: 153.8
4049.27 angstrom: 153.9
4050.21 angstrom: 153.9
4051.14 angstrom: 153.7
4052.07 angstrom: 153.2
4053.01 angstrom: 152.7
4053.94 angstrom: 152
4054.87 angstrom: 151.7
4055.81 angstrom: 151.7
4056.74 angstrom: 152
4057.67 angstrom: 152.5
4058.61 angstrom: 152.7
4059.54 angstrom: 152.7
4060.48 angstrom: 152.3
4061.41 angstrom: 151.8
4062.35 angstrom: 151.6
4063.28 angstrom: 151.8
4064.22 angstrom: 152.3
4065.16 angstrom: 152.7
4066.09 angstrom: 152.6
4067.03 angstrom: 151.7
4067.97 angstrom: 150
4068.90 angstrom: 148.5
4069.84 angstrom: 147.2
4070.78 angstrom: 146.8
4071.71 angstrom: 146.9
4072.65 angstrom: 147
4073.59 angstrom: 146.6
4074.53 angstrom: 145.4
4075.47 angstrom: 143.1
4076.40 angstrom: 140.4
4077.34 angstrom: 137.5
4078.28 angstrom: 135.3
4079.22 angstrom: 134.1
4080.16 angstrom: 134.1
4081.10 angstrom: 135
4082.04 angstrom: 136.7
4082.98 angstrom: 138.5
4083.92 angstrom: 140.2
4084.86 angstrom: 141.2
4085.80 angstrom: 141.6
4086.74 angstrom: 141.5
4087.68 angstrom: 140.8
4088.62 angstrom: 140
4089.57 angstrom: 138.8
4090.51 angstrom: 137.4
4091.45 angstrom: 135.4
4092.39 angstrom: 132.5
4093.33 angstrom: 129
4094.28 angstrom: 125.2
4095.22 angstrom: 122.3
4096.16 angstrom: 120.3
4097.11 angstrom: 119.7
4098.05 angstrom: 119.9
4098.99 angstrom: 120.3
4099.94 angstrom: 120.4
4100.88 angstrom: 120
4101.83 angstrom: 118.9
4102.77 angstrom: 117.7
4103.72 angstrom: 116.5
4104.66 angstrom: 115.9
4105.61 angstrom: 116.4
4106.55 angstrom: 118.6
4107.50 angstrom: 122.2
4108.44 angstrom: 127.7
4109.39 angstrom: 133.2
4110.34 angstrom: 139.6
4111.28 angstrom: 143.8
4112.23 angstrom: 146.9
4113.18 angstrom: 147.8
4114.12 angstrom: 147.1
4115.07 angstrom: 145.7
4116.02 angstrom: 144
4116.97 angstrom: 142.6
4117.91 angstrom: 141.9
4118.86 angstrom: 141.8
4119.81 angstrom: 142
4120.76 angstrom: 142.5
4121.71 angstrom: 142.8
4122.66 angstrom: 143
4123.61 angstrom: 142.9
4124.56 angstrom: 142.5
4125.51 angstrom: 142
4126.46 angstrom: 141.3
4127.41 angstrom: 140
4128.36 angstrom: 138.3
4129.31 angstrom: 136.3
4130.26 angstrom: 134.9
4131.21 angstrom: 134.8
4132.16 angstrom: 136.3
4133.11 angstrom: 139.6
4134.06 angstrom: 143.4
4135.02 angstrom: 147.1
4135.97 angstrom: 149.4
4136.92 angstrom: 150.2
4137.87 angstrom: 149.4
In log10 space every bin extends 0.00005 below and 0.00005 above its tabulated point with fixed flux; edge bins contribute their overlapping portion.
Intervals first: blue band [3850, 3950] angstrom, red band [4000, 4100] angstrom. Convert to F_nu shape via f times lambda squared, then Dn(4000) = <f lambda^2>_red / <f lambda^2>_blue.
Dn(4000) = 1.34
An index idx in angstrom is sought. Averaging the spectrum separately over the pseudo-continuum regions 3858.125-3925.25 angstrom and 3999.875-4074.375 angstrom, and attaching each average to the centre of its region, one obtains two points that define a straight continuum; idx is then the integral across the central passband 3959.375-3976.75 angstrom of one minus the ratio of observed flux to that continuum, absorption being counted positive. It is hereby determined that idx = 5.2 angstrom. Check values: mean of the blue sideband 119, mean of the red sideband 151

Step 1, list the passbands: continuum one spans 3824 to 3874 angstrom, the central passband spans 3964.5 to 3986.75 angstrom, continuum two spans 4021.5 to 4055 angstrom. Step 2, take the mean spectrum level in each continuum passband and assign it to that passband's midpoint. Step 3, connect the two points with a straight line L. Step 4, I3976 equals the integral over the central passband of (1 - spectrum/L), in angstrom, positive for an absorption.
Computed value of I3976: 4.7 angstrom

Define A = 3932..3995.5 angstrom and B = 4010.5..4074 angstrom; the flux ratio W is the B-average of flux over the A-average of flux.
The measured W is 1.30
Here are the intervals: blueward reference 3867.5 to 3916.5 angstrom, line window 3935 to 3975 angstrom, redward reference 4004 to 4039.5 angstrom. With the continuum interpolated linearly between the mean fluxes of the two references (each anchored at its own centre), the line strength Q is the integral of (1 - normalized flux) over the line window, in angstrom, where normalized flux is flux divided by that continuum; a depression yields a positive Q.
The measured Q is 6.30 angstrom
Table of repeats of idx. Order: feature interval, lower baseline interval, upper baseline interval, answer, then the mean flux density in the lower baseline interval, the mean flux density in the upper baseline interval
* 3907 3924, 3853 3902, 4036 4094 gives -3.6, 110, 147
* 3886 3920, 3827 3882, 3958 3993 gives -4.1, 105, 113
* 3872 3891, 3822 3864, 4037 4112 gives 1.4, 101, 141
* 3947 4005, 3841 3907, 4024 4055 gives 6.2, 110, 152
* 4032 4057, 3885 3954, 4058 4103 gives -3.3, 120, 139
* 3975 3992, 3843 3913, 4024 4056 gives 1.1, 114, 152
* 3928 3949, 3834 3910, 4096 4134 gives 0.3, 109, 134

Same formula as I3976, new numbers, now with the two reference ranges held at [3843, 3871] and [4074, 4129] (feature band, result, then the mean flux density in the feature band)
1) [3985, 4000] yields -2.0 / 143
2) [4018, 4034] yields -2.5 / 149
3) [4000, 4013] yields -1.8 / 145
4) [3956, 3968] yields 2.2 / 101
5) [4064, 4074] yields -1.3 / 149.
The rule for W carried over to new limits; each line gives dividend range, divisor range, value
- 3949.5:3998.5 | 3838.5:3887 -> 1.08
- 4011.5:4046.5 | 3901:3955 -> 1.21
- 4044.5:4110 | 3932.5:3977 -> 1.27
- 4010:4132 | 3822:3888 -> 1.38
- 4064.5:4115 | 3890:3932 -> 1.09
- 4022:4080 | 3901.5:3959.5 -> 1.20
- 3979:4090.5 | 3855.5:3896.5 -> 1.34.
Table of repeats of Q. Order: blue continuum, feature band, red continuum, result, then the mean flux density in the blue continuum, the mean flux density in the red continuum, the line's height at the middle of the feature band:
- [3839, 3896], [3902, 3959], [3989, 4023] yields 0.03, 108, 148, 126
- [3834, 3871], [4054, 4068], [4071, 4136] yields -2.25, 108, 136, 131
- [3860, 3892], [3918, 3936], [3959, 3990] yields -1.00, 108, 110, 109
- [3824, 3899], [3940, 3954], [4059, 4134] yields -1.70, 103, 138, 116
